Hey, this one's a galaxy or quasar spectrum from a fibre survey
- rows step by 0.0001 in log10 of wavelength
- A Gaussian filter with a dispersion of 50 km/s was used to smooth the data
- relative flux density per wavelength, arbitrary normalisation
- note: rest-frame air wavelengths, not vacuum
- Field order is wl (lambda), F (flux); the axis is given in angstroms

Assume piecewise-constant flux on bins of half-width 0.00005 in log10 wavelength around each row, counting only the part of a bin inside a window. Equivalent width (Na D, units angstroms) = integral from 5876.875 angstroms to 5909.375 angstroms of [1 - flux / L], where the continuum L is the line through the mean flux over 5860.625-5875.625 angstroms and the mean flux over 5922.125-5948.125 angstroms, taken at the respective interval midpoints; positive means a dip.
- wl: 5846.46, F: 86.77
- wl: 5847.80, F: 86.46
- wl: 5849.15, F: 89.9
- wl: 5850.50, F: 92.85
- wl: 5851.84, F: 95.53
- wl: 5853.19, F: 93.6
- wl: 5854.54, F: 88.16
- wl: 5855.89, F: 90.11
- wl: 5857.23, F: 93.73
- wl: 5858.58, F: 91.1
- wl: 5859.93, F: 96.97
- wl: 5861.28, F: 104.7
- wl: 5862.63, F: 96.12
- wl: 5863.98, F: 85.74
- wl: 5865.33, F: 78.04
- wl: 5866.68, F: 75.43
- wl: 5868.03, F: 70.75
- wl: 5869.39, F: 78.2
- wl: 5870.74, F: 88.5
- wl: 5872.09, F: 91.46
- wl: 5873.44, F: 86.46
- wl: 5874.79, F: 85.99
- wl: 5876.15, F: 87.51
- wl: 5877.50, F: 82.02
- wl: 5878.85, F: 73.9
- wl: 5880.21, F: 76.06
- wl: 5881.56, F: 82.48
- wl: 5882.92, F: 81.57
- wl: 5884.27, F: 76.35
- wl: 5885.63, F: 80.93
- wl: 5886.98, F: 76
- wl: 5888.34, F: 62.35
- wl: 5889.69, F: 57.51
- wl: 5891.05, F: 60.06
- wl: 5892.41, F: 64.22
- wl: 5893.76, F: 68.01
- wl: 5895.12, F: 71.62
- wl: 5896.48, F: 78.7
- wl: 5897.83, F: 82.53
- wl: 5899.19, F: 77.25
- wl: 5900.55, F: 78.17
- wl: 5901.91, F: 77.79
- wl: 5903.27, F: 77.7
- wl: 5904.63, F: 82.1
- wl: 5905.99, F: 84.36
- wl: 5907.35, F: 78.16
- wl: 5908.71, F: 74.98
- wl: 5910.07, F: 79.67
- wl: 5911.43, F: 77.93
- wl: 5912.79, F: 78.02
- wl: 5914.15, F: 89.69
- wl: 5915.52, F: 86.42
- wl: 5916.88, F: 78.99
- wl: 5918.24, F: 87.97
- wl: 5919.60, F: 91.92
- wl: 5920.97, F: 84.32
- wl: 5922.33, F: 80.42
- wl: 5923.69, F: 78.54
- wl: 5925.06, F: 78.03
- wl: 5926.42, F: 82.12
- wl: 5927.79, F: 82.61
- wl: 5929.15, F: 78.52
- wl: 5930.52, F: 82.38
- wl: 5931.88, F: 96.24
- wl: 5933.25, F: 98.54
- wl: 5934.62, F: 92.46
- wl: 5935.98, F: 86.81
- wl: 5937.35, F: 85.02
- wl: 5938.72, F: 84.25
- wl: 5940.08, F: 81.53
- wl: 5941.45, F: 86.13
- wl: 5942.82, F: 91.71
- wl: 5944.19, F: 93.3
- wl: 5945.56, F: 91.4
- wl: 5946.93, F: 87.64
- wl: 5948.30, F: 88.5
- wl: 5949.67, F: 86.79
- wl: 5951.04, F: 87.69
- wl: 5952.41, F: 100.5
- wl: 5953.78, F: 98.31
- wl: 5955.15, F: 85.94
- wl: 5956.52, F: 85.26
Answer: 4.0 angstroms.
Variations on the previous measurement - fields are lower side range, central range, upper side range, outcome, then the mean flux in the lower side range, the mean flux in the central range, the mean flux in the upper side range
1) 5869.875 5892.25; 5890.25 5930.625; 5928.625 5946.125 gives 2.10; 77.7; 79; 88.4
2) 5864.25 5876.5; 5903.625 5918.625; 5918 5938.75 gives 0.57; 82.4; 81.5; 85.6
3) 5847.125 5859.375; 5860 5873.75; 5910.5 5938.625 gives 0.63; 91.4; 86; 84.8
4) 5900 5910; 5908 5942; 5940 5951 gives -0.13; 79.1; 84.1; 88.6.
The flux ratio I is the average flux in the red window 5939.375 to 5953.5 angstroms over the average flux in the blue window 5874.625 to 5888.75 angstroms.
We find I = 1.14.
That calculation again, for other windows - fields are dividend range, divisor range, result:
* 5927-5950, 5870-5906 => 1.14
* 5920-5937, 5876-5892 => 1.15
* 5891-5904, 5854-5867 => 0.82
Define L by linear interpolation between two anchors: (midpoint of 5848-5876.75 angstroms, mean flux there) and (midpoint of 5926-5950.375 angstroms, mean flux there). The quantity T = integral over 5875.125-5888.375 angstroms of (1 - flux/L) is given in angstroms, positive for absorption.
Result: 1.41 angstroms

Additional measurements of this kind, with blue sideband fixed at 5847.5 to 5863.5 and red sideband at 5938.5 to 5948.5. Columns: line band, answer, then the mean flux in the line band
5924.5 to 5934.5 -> 0.3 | 86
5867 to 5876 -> 0.9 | 83.4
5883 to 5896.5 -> 3.2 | 69.7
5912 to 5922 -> 0.5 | 85.1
